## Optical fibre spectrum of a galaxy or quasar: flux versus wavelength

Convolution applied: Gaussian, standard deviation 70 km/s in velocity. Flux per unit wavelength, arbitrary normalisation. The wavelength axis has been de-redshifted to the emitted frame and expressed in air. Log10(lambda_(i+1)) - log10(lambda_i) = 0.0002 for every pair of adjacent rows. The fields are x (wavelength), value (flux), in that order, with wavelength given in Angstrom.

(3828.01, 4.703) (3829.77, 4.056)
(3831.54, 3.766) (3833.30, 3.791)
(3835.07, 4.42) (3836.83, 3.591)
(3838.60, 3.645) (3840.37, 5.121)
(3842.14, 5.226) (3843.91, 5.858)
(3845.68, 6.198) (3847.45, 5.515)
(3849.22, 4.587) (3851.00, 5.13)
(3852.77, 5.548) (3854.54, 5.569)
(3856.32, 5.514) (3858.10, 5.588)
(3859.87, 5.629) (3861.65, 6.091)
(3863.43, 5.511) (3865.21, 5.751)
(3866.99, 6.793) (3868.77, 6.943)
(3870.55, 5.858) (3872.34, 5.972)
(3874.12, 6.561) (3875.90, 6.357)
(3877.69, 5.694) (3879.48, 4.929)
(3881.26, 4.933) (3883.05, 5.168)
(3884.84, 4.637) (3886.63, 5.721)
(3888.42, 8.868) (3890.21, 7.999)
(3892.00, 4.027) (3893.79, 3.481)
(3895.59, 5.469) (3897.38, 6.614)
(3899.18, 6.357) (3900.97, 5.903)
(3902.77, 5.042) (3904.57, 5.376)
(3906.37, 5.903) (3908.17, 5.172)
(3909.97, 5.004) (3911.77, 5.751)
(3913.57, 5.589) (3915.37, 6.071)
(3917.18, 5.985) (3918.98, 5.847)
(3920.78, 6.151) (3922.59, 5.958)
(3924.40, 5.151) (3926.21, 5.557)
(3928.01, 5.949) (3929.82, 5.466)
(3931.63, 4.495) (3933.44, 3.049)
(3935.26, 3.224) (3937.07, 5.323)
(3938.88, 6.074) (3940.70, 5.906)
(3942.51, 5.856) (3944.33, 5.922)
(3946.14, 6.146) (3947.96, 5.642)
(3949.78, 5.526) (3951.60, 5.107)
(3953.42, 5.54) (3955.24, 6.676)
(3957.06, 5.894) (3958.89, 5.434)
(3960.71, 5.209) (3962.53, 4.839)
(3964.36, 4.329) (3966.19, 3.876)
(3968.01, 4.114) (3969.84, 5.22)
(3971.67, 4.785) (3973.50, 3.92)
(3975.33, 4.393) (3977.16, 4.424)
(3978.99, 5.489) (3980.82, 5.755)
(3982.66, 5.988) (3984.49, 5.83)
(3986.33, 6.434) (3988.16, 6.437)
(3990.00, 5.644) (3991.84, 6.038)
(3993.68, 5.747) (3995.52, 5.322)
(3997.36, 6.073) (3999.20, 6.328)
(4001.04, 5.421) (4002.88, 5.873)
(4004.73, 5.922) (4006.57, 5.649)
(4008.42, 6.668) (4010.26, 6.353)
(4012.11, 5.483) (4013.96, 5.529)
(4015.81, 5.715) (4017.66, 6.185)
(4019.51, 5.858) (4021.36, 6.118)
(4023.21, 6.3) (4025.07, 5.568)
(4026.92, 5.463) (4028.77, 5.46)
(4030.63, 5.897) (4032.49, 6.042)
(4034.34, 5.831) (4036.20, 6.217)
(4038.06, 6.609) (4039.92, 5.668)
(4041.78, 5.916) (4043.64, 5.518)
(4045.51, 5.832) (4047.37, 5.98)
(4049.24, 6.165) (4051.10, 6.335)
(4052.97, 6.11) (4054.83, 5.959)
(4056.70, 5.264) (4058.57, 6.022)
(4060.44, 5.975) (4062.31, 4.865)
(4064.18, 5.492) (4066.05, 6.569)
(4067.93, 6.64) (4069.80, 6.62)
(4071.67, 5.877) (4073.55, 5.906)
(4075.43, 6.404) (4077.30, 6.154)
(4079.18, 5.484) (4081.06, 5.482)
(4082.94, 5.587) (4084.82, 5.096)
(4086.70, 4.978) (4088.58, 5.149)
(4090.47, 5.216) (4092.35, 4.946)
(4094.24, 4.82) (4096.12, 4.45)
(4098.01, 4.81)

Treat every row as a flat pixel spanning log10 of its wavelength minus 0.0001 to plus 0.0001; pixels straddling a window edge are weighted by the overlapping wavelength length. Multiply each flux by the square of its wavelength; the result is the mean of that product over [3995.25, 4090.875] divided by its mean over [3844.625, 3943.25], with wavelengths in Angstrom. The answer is 1.12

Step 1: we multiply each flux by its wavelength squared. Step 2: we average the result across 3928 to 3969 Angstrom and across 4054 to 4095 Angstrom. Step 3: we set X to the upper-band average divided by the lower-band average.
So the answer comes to 1.2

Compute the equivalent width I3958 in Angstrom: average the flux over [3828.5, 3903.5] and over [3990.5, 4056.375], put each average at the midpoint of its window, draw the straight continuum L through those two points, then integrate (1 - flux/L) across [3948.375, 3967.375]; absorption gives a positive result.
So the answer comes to 1.61 Angstrom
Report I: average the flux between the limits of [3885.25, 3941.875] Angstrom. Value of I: 5.56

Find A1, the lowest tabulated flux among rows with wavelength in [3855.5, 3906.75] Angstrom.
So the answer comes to 3.481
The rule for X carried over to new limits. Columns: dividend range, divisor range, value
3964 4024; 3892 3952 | 1.06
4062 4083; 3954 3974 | 1.27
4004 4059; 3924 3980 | 1.20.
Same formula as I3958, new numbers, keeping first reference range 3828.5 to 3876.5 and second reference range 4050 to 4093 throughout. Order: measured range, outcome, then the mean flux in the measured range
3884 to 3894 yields -1.0 Angstrom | 5.96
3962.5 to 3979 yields 3.2 Angstrom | 4.47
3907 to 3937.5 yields 1.1 Angstrom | 5.28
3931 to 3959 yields 0.8 Angstrom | 5.37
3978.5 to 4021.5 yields -2.2 Angstrom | 5.91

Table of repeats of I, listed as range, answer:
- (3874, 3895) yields 5.66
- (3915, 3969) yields 5.34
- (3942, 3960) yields 5.77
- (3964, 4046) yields 5.64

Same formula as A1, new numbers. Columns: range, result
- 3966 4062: 3.876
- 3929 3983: 3.049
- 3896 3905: 5.042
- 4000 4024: 5.421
